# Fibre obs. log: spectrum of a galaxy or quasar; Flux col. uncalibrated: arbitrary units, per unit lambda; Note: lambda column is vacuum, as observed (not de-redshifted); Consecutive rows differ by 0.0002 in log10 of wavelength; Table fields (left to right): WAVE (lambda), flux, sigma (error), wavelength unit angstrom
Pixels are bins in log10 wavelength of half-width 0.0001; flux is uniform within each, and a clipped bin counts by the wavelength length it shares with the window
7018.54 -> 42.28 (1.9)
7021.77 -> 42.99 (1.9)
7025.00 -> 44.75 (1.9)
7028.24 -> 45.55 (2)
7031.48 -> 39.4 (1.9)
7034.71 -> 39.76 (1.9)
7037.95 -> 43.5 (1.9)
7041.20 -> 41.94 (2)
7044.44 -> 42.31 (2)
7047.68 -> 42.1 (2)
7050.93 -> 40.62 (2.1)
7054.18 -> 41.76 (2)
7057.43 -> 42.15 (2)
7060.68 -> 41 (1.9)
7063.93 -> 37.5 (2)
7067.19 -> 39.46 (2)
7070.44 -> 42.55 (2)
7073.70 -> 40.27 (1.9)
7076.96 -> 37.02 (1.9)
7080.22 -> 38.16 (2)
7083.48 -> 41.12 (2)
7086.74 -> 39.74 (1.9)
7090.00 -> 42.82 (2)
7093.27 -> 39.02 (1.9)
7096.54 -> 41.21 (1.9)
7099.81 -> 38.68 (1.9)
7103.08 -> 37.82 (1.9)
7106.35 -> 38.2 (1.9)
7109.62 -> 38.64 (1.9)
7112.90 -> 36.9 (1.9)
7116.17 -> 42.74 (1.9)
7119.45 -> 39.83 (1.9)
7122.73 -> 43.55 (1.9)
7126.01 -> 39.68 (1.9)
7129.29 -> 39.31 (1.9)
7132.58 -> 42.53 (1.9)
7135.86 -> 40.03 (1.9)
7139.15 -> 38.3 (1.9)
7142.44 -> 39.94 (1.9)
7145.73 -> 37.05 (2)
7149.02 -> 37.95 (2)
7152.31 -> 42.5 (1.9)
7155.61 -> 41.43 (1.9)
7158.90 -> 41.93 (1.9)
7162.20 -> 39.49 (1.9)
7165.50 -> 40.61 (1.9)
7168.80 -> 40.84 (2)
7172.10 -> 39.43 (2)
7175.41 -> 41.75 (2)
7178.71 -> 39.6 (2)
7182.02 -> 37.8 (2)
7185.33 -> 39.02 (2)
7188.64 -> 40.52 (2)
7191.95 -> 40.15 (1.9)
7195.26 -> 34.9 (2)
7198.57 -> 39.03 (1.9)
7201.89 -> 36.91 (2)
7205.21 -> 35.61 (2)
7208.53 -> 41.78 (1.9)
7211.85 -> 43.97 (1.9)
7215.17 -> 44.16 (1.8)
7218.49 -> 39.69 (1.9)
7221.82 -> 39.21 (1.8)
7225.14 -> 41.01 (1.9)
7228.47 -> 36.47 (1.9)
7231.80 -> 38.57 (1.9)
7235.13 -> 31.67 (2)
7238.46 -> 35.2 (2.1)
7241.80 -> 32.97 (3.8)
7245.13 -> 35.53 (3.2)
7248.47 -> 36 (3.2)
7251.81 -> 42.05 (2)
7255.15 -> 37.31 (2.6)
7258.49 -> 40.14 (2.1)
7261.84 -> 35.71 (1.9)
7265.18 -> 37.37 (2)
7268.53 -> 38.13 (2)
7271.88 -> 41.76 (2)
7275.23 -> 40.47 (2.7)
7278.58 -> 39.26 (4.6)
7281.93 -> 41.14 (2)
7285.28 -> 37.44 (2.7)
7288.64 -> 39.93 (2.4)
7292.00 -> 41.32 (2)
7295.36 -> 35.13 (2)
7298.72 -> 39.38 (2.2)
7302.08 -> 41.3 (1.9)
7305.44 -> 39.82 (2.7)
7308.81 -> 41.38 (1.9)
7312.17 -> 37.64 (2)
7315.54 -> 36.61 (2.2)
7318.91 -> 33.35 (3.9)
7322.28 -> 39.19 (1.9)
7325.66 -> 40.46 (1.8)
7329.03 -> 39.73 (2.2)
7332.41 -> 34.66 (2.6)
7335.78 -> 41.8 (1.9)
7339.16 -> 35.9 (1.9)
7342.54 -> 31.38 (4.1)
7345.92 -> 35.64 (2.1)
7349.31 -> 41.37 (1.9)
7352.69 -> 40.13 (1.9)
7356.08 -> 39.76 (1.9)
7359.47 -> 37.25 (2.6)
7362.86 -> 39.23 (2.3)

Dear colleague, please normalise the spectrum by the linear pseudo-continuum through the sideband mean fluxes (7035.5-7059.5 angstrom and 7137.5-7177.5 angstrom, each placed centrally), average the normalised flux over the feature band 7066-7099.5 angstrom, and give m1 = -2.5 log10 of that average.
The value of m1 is 0.03 mag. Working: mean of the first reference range 41.9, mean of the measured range 40.1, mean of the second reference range 40.1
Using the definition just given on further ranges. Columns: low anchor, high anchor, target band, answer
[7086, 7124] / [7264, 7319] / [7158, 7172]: -0.024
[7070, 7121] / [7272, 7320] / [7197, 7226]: -0.024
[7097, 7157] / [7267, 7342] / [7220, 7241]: 0.066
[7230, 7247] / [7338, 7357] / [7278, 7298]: -0.090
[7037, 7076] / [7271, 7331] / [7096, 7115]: 0.060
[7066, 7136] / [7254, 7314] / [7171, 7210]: 0.020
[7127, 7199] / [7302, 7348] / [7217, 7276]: 0.028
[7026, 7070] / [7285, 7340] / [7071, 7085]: 0.046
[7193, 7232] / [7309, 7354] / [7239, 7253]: 0.073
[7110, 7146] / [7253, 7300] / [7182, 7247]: 0.033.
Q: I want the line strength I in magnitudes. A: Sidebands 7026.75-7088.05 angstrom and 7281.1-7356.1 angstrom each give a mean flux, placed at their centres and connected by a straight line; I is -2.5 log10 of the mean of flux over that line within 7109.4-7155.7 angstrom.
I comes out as 0.00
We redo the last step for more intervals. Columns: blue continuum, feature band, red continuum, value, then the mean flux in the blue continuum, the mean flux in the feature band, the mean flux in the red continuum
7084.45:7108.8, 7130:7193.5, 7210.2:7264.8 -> -0.030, 39.7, 40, 38.1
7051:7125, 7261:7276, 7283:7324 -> 0.002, 40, 38.7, 38.6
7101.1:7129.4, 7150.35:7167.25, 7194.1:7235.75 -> -0.049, 39.6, 41.1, 38.9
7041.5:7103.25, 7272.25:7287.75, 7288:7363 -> -0.030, 40.4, 39.8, 38.3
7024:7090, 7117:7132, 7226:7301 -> -0.022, 41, 40.8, 37.9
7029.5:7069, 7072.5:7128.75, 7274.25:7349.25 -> 0.021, 41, 39.7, 38.4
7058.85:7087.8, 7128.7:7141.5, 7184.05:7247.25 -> -0.029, 39.7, 40.1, 38.2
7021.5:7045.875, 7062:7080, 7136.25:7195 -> 0.066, 42.5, 39.3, 39.8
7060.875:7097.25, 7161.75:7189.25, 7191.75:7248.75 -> -0.037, 39.9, 39.9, 37.9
